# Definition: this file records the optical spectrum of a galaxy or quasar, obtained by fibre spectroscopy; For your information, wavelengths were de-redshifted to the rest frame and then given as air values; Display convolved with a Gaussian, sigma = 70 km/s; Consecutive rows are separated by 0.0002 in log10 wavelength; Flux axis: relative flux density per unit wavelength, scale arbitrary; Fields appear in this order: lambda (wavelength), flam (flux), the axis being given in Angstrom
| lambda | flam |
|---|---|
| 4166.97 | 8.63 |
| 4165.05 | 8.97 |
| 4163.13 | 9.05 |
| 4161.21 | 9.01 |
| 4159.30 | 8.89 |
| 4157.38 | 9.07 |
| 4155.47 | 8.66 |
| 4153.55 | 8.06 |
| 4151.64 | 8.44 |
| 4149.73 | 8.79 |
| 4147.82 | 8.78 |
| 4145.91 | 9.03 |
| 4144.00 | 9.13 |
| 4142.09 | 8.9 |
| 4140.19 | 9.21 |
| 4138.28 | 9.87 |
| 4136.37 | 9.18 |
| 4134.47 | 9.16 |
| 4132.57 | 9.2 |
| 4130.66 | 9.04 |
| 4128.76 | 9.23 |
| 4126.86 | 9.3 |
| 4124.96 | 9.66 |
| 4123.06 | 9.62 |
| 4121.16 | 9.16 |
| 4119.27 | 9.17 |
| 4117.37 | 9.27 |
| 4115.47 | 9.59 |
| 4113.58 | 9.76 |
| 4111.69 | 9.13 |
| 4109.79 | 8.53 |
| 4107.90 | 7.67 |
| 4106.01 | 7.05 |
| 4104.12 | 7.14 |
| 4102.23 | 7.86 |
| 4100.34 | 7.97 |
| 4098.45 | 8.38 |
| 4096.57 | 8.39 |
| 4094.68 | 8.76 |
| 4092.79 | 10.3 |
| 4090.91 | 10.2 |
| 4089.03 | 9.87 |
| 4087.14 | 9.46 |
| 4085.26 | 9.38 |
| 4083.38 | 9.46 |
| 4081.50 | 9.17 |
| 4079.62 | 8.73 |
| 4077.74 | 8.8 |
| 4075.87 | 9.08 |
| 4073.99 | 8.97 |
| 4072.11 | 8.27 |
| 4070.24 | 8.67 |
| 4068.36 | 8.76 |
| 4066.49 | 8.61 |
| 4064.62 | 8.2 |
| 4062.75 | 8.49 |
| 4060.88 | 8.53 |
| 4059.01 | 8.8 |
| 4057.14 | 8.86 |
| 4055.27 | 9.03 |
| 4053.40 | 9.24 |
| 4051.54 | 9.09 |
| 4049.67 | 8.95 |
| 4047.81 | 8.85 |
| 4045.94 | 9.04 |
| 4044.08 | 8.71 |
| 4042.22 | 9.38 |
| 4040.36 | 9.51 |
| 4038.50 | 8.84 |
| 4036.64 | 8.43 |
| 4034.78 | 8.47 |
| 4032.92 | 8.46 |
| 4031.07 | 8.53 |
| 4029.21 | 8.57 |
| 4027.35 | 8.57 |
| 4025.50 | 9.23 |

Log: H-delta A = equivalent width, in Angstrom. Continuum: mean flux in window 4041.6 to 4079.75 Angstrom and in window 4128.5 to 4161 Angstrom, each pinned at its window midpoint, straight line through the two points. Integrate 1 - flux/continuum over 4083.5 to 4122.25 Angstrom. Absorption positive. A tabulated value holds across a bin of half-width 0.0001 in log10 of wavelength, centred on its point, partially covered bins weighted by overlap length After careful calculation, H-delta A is 0.1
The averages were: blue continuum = 8.81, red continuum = 8.97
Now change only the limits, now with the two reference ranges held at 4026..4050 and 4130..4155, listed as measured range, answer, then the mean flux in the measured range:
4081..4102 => -0.7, 9.17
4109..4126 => -0.8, 9.33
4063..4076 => 0.3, 8.62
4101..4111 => 1.4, 7.69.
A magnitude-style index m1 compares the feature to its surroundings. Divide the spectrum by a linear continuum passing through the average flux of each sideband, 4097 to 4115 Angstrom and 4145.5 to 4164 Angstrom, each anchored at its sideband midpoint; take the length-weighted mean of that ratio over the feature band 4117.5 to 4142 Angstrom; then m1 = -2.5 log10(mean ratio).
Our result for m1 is -0.10 mag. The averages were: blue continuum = 8.21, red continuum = 8.77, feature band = 9.3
